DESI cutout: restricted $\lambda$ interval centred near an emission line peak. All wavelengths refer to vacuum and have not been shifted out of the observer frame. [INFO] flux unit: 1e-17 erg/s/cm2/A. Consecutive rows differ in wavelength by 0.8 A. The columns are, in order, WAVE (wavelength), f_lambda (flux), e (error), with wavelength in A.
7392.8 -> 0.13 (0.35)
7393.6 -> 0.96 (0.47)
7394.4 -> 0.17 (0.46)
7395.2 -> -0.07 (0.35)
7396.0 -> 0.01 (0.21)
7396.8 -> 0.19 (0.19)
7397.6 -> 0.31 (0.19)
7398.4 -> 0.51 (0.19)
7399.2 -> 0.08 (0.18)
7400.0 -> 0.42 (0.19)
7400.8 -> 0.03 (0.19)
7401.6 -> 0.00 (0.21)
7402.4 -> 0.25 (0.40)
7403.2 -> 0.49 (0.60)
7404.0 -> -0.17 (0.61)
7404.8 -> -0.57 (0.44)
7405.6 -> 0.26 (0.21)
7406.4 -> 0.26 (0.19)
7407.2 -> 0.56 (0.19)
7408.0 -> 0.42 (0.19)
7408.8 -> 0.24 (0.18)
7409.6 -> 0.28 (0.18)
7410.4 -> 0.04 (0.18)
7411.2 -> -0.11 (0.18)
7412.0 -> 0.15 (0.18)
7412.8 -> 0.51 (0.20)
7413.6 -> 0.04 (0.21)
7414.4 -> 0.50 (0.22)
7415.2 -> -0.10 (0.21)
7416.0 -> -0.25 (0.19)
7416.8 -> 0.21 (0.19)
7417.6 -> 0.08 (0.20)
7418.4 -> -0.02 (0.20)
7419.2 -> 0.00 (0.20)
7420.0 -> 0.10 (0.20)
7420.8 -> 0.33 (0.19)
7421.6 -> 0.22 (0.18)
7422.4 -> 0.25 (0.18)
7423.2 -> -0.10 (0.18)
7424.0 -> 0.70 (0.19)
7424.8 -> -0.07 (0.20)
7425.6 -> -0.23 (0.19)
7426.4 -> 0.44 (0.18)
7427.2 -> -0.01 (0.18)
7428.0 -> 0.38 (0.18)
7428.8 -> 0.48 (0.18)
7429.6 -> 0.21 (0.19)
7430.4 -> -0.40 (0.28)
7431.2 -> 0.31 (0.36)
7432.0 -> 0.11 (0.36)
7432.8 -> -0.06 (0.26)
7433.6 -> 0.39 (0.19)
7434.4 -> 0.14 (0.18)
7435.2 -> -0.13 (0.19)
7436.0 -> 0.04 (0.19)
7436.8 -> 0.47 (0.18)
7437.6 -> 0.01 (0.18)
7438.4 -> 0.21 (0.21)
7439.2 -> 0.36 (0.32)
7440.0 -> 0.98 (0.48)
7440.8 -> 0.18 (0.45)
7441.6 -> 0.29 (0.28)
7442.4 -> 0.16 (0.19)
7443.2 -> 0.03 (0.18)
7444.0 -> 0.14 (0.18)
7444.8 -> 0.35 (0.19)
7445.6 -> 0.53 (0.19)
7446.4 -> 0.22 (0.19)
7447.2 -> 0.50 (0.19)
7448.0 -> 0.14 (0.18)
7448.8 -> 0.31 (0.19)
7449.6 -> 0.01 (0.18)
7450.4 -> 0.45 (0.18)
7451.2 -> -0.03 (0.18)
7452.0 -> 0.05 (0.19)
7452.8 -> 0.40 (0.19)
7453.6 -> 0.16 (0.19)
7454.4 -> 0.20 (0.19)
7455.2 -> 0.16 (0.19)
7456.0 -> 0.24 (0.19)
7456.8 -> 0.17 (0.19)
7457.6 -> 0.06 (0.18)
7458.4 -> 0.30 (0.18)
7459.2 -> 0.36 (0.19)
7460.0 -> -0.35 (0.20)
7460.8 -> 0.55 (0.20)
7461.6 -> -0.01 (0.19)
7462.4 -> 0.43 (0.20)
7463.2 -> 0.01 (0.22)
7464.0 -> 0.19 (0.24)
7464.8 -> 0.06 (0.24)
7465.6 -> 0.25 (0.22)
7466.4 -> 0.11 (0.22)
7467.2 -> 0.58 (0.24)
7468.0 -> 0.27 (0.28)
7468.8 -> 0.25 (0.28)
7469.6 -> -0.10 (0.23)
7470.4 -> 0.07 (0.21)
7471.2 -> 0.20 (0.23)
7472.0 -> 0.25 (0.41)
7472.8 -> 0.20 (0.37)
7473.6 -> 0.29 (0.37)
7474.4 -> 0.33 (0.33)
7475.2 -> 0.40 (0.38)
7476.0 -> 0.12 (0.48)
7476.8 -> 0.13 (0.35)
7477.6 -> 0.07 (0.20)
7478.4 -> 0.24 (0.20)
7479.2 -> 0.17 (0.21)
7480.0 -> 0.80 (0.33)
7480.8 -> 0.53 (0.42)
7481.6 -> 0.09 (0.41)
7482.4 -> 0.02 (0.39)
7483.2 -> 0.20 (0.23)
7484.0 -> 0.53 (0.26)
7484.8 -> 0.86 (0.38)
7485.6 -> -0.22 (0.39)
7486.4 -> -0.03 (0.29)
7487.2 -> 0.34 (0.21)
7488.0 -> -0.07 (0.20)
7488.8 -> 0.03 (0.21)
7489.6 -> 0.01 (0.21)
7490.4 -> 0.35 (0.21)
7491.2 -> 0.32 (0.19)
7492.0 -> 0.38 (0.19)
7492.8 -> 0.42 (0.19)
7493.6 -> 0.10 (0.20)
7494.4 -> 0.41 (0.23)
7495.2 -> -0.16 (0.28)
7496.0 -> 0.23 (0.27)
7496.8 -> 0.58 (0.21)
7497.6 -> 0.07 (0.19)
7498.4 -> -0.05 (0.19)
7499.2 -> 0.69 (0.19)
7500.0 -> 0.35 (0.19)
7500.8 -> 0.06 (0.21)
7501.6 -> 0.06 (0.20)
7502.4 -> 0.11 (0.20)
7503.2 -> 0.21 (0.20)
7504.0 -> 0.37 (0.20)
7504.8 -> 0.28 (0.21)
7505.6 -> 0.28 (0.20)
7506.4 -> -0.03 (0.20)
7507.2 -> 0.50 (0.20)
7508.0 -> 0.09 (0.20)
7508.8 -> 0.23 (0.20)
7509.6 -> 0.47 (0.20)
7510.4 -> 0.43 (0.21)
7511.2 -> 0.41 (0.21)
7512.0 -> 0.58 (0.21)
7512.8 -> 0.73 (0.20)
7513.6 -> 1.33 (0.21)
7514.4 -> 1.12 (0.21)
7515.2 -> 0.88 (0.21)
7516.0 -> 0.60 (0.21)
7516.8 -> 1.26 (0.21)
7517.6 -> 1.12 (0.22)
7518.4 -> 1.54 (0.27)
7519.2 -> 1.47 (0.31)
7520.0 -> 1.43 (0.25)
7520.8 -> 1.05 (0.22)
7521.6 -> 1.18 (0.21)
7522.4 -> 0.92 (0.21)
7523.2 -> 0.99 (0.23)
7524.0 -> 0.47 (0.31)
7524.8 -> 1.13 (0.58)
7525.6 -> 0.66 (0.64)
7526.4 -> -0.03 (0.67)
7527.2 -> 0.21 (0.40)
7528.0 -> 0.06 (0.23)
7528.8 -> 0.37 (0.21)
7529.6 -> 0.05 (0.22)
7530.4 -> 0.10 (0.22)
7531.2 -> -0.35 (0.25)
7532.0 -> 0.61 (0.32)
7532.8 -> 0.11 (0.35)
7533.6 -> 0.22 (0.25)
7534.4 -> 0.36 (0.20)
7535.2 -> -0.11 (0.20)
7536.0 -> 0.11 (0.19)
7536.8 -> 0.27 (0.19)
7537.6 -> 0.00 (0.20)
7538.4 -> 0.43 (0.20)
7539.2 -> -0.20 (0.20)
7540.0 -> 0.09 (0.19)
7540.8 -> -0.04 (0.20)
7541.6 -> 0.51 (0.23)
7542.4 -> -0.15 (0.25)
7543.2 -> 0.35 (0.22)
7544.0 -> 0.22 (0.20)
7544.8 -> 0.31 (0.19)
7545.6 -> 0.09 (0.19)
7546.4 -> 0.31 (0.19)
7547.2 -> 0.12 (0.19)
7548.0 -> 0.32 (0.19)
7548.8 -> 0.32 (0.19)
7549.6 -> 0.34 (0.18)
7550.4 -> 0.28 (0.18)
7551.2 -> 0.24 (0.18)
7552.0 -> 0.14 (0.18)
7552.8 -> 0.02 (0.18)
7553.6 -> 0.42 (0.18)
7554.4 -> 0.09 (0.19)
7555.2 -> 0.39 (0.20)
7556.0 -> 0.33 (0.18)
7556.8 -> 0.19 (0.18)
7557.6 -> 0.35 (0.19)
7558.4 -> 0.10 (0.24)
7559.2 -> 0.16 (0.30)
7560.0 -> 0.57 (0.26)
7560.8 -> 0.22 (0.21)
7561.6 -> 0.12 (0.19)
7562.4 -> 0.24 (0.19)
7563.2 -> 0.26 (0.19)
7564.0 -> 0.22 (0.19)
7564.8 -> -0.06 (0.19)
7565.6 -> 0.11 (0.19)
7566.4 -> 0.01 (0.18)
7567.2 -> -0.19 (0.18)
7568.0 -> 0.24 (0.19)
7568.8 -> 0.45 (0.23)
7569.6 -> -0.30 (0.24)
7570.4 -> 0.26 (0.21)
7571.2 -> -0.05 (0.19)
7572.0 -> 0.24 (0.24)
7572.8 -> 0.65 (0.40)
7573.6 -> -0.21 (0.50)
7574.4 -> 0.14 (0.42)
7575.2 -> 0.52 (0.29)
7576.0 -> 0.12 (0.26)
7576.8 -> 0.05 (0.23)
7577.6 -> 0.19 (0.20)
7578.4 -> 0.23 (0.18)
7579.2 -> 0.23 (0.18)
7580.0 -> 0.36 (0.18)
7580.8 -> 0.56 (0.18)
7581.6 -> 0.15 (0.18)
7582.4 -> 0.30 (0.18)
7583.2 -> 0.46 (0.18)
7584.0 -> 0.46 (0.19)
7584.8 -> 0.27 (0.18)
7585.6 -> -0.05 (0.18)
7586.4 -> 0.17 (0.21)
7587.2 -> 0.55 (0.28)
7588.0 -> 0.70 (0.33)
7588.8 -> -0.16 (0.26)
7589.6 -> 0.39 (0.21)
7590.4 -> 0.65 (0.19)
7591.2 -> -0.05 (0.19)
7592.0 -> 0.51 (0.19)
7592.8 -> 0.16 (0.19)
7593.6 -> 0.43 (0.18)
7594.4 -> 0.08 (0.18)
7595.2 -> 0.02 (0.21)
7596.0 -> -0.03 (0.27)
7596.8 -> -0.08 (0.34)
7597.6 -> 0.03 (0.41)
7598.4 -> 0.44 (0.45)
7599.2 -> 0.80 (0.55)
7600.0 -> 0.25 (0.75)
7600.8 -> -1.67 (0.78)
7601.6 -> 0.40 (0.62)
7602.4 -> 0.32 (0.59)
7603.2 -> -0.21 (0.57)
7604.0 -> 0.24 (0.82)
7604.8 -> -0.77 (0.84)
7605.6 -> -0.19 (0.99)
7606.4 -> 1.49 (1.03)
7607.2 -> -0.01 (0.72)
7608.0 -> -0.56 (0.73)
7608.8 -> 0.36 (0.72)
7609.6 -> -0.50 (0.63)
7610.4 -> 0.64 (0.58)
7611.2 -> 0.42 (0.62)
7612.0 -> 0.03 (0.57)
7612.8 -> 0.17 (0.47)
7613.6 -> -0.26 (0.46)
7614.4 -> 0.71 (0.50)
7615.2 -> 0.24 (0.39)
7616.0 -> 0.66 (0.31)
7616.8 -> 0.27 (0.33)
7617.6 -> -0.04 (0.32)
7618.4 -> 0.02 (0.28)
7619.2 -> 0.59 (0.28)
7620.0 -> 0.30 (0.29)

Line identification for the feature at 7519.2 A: [O II] 3727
